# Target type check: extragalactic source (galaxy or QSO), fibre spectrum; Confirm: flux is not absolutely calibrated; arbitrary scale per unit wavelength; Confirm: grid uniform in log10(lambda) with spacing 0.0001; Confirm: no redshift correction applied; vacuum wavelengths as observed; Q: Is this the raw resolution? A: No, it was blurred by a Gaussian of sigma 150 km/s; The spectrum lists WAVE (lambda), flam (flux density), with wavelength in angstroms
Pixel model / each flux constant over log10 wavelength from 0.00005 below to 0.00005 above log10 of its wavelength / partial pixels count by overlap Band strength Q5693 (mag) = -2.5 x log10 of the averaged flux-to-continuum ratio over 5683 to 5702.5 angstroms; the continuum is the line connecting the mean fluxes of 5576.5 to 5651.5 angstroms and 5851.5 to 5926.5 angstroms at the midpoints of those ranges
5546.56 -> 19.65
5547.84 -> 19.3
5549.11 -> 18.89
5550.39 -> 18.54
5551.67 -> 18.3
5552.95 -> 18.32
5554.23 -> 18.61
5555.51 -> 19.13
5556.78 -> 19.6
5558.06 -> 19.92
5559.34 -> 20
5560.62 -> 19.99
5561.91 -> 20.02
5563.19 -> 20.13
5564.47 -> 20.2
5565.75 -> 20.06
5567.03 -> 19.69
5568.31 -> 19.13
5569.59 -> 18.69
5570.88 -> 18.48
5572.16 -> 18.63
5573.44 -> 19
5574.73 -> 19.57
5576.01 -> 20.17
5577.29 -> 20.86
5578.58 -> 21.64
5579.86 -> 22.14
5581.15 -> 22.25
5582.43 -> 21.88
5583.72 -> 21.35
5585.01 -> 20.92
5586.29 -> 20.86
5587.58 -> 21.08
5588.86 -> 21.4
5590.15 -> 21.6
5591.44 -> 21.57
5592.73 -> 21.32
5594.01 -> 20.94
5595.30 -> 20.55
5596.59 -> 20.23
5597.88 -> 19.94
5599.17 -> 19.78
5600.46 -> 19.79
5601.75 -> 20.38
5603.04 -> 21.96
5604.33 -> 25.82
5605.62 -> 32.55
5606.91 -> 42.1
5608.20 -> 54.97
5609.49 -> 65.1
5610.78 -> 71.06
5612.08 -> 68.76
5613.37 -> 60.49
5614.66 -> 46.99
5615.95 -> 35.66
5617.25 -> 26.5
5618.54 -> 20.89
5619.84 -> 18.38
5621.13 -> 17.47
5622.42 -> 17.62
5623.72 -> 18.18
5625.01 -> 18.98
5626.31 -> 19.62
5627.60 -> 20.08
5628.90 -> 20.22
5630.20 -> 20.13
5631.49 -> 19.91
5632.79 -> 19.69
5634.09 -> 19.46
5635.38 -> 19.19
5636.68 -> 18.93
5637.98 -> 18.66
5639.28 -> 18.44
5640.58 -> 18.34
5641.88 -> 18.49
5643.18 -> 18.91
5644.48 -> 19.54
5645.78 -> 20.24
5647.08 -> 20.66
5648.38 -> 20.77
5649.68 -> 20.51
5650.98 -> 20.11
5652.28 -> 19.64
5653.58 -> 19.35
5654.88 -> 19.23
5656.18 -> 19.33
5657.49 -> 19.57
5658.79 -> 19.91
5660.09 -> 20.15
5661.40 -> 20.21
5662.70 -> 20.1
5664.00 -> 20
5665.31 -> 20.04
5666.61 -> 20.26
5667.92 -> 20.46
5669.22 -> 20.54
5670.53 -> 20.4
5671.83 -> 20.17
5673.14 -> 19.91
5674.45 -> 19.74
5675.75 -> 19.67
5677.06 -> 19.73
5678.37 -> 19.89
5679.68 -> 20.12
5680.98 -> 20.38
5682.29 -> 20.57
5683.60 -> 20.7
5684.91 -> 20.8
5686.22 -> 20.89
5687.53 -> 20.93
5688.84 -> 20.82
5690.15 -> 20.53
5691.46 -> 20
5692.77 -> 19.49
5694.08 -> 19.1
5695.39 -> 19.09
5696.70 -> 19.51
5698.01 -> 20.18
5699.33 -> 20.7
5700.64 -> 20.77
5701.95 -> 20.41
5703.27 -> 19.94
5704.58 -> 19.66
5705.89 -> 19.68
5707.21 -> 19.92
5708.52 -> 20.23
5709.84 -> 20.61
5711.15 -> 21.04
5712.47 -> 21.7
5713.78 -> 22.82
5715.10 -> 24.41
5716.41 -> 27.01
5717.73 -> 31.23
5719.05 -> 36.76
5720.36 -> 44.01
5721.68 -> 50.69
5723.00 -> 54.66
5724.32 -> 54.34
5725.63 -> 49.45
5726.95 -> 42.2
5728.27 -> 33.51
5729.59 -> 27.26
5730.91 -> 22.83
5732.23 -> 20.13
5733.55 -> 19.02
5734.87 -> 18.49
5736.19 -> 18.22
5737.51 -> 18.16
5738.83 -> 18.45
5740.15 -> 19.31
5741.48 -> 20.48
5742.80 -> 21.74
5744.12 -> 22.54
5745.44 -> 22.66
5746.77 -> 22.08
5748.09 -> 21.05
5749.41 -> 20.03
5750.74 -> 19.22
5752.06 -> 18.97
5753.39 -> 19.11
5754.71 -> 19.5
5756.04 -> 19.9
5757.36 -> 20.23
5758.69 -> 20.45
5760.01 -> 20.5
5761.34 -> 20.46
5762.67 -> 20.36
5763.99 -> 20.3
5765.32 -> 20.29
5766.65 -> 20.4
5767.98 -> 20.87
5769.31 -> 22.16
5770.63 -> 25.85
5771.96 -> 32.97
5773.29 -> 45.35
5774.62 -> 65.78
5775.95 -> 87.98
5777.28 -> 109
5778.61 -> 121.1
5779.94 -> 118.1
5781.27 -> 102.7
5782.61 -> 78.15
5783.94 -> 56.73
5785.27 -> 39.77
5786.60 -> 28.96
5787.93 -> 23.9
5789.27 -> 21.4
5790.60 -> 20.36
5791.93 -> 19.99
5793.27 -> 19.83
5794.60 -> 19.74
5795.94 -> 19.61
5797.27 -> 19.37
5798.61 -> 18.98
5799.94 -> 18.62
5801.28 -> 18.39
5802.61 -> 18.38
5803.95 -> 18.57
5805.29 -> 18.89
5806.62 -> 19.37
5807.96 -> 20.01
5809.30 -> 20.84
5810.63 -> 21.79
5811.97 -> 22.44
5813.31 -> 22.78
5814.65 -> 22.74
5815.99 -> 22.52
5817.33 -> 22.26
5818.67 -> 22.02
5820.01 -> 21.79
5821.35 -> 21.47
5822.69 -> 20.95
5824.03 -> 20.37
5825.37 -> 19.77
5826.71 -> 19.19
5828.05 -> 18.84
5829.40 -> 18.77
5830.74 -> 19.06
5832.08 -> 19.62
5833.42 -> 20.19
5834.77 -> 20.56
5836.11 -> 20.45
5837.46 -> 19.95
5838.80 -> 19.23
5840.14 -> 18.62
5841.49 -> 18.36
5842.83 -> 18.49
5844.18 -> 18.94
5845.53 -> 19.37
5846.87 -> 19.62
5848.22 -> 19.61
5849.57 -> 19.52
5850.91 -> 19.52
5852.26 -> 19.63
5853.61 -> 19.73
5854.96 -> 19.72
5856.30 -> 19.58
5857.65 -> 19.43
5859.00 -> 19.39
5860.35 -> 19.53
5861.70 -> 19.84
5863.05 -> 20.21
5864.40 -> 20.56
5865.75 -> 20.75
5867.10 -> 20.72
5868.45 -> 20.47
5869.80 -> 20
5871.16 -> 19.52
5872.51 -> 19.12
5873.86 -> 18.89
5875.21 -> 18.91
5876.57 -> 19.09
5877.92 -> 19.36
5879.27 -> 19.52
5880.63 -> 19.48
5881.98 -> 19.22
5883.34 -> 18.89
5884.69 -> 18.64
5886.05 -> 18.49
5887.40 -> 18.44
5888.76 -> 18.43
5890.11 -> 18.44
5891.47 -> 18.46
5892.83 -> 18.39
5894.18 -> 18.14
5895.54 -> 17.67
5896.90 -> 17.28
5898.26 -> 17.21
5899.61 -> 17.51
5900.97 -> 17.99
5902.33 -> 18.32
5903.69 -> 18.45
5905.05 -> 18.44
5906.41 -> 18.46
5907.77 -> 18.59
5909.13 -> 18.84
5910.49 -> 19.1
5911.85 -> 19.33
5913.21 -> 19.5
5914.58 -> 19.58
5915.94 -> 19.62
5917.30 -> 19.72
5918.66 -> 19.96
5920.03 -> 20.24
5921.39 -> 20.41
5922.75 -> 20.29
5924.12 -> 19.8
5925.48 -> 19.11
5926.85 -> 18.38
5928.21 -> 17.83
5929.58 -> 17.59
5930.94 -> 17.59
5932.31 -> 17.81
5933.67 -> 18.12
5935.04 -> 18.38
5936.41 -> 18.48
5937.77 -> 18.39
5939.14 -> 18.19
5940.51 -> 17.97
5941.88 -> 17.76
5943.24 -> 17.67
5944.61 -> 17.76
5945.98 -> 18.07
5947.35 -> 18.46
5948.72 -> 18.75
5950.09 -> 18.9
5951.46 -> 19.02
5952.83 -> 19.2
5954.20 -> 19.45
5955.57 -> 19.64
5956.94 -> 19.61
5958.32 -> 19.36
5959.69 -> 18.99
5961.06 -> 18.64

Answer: 0.17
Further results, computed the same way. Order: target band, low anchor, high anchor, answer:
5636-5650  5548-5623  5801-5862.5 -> 0.24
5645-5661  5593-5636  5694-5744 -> 0.37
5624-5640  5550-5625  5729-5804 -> 0.36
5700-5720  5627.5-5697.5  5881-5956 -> -0.19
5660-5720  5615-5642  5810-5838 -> -0.03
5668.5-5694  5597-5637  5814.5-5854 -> 0.31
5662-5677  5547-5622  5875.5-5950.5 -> 0.18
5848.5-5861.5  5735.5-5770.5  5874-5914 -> -0.03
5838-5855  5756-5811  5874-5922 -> 0.35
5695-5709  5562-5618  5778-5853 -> 0.34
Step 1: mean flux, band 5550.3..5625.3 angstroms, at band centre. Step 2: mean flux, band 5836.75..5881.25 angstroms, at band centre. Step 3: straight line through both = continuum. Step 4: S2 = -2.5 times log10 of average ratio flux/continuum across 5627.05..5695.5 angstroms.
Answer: 0.19 mag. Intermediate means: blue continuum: 25.4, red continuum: 19.5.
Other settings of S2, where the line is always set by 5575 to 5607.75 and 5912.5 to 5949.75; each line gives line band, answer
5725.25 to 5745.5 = -0.160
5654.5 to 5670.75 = 0.096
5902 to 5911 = 0.023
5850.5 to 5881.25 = -0.012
